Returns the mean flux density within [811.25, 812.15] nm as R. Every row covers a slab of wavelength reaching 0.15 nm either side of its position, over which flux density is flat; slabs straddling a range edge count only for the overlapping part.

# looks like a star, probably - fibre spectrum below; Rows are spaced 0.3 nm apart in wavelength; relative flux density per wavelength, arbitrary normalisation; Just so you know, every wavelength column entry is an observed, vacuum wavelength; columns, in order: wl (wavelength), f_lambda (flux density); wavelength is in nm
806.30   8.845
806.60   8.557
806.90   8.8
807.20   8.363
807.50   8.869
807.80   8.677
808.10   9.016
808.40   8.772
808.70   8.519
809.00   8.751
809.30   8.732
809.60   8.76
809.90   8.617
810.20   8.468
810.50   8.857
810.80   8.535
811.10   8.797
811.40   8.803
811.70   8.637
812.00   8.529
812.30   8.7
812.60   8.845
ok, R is 8.66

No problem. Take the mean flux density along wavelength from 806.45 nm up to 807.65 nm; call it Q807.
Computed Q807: 8.65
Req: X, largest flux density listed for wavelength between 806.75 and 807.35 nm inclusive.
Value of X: 8.8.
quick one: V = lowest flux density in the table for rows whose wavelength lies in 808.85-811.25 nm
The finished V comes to 8.468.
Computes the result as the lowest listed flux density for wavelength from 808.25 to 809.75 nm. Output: 8.519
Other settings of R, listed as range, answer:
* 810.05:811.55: 8.69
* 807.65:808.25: 8.85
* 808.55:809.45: 8.67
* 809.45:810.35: 8.62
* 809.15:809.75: 8.75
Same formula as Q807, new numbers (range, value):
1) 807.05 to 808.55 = 8.74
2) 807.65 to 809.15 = 8.75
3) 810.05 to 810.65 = 8.66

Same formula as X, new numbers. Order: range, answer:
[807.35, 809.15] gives 9.016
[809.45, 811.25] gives 8.857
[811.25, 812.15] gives 8.803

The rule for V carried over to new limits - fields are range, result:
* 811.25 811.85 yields 8.637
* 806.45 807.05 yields 8.557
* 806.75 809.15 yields 8.363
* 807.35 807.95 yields 8.677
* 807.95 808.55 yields 8.772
